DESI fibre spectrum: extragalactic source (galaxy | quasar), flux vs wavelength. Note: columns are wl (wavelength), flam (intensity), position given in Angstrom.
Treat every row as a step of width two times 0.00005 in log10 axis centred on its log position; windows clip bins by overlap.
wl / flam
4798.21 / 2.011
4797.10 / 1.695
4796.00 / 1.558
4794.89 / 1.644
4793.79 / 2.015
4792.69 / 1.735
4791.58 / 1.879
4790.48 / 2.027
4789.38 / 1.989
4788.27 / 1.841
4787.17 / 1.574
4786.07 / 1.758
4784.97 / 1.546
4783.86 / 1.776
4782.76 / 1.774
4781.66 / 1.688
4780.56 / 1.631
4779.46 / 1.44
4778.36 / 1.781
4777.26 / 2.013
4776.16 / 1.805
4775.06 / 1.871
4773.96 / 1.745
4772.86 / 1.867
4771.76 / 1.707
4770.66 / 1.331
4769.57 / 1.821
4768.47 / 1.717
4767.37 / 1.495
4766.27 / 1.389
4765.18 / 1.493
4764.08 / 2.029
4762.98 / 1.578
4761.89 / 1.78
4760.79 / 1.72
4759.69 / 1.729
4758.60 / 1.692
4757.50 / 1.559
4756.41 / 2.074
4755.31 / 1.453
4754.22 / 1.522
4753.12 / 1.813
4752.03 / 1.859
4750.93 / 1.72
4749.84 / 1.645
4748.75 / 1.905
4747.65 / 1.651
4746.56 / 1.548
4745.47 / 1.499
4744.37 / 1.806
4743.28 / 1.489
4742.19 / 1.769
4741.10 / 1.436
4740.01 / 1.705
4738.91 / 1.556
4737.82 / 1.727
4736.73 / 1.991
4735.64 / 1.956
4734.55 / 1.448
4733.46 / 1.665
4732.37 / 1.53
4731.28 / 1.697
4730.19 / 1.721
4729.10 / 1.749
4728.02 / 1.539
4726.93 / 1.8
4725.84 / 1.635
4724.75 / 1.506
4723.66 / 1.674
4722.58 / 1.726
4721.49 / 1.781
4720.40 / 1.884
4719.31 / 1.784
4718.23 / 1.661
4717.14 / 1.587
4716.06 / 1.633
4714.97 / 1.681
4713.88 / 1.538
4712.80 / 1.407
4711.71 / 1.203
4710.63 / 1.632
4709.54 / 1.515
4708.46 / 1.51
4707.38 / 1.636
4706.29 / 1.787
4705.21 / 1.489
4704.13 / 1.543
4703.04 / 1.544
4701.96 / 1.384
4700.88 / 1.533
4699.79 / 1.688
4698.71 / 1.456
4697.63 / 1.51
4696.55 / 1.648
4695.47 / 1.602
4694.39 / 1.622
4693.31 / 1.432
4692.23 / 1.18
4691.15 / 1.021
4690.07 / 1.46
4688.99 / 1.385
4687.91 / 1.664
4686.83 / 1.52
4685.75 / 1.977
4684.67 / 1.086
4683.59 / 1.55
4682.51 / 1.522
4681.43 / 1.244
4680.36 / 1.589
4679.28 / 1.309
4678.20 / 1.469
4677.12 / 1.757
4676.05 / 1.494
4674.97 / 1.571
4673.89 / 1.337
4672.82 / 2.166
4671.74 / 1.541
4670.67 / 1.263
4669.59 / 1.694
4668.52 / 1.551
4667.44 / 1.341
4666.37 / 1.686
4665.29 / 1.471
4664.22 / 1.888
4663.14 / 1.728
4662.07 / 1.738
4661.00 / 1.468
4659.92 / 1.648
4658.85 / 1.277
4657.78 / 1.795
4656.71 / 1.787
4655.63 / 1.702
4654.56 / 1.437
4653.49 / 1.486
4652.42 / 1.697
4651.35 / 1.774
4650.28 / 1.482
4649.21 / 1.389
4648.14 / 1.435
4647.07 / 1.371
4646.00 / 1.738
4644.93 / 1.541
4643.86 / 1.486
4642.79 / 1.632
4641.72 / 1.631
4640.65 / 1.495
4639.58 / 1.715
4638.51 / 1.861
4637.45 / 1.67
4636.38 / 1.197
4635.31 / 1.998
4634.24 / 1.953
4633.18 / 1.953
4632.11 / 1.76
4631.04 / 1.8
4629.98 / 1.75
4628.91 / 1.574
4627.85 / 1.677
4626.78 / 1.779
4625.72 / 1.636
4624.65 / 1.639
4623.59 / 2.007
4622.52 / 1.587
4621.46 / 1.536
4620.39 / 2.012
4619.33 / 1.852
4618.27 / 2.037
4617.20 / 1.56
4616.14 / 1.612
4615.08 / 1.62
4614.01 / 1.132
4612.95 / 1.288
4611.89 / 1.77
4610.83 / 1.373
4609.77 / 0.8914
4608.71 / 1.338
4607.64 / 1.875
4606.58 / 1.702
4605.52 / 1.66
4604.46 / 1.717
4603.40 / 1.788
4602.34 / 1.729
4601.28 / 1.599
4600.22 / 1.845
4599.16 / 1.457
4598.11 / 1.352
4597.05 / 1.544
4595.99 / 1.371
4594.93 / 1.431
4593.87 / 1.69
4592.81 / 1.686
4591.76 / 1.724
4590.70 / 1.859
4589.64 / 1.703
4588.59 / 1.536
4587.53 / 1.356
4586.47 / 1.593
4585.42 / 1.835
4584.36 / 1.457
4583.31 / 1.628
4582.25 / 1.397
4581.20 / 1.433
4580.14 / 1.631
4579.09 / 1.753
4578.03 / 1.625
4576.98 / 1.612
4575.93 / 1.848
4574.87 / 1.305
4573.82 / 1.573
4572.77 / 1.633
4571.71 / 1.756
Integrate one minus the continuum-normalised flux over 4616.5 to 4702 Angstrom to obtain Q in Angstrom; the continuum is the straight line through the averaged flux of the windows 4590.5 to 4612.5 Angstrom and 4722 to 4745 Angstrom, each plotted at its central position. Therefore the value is 1.2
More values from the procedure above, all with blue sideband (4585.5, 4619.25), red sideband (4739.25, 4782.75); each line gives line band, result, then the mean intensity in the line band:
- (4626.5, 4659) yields -0.7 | 1.64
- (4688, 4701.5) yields 1.4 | 1.47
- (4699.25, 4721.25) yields 0.9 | 1.58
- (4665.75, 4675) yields 0.3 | 1.57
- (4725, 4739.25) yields -0.2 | 1.69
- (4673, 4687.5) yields 1.1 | 1.51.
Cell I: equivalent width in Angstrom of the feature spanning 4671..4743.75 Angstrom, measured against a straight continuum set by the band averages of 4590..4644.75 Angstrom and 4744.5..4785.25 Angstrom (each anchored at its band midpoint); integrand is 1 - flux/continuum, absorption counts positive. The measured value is 4.18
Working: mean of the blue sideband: 1.64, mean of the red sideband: 1.7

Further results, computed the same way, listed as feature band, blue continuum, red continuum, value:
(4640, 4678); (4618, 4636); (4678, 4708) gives 1.4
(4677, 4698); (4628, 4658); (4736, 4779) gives 2.5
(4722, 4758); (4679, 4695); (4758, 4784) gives -1.6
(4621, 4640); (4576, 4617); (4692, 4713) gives -2.1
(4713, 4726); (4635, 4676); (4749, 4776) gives -0.1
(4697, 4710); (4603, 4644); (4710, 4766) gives 0.9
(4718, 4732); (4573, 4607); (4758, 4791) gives -0.1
